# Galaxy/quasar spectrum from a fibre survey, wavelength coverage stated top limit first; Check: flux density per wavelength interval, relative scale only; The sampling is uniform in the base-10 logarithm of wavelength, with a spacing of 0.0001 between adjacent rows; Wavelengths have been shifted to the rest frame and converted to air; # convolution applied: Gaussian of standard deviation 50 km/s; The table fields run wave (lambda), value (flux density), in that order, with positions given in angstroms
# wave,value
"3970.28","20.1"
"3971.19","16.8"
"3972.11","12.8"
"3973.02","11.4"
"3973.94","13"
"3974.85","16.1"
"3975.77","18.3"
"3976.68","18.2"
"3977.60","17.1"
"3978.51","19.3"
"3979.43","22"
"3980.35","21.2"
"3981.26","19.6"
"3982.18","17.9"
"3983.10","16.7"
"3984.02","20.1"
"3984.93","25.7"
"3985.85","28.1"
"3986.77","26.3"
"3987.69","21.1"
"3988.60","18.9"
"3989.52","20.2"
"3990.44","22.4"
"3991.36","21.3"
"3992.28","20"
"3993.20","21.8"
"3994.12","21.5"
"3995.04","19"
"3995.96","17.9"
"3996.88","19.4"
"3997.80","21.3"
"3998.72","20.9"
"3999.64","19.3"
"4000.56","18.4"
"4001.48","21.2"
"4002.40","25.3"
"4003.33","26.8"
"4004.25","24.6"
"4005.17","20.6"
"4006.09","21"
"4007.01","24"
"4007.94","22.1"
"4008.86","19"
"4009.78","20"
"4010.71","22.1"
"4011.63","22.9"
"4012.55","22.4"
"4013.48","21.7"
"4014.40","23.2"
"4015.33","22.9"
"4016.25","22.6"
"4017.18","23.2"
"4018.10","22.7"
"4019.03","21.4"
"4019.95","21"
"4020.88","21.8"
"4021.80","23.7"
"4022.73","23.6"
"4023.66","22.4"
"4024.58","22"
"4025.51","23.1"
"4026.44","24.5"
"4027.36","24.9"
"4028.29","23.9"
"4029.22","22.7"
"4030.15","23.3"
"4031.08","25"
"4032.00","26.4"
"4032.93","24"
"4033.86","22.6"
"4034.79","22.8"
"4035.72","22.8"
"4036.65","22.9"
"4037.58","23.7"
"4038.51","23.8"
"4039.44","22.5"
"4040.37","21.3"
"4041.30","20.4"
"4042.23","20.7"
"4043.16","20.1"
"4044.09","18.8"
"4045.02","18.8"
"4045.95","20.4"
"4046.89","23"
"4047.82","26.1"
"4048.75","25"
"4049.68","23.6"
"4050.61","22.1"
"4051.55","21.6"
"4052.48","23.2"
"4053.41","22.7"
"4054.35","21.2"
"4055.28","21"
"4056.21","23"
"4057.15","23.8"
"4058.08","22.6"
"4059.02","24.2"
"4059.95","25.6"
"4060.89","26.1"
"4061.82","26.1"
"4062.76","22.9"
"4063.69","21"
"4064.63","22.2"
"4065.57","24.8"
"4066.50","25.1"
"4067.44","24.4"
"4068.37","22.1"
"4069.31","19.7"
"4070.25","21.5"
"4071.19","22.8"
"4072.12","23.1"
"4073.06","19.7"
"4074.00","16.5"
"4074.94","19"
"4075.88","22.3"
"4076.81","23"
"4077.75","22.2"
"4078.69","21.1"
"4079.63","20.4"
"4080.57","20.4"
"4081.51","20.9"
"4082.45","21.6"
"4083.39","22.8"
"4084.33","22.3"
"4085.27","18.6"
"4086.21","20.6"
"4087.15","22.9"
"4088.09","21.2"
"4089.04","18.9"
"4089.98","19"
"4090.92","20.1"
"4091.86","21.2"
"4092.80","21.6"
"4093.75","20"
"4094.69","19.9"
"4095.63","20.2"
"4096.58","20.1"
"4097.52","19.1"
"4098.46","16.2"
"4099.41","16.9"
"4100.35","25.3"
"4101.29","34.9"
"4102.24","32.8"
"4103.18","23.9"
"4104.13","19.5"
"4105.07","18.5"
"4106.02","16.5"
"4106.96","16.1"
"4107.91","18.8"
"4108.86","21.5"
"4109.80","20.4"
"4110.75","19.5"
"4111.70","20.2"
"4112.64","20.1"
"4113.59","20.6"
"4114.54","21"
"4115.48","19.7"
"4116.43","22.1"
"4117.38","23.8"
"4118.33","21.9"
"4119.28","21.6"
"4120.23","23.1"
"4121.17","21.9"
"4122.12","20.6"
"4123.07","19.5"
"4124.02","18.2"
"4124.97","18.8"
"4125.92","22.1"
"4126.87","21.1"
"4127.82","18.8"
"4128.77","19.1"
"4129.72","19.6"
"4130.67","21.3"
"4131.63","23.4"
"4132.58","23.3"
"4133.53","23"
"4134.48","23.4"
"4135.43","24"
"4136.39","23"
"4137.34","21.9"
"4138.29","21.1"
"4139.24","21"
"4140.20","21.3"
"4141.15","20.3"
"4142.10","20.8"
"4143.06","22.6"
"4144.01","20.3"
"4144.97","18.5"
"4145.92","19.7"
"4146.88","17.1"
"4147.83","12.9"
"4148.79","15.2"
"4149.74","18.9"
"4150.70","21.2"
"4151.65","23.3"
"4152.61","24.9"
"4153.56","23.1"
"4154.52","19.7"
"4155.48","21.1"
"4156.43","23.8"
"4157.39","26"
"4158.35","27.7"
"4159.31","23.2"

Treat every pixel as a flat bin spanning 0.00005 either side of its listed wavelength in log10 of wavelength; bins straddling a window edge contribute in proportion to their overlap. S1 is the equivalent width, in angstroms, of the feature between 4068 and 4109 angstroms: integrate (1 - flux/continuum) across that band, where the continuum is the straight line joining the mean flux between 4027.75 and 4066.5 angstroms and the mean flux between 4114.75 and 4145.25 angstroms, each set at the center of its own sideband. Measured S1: 2.0 angstroms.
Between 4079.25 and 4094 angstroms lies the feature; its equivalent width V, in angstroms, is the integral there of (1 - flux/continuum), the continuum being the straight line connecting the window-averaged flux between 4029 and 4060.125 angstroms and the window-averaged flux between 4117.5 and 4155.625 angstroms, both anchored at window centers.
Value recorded 0.70 angstroms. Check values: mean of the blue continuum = 22.7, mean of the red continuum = 20.8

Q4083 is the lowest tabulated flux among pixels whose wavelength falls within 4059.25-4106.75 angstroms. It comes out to 16.2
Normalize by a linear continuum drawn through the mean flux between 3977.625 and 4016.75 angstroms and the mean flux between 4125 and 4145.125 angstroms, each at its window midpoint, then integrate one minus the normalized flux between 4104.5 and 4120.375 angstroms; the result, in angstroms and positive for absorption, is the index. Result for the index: 0.9 angstroms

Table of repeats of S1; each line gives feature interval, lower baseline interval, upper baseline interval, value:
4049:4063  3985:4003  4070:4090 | -1.5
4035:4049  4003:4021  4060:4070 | 0.6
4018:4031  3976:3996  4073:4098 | -1.4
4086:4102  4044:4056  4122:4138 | 0.3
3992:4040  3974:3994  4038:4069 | -1.9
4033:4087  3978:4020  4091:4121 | -2.1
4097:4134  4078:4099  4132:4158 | -0.6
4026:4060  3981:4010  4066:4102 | -2.3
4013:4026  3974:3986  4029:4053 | -0.6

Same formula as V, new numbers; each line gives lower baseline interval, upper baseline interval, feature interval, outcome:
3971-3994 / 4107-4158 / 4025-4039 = -2.6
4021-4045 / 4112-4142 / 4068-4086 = 0.9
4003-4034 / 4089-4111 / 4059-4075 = -0.7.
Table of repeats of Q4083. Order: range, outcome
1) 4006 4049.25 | 18.8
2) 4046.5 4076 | 16.5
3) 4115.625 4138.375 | 18.2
